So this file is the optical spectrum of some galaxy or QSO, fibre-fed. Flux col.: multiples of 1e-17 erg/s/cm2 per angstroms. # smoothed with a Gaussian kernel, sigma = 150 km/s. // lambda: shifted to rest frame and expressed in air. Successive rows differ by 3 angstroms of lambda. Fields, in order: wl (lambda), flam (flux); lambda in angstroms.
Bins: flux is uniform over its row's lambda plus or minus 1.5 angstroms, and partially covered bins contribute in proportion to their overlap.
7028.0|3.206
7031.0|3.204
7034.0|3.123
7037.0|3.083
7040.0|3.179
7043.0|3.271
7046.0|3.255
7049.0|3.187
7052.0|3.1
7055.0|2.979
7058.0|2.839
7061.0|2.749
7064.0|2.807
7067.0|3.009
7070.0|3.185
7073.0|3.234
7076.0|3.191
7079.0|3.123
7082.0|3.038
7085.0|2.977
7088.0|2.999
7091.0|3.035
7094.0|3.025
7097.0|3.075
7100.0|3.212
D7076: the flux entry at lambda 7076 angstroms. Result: 3.191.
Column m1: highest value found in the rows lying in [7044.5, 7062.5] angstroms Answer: 3.255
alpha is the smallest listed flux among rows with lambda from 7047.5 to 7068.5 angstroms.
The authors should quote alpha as 2.749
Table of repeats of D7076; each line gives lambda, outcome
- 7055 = 2.979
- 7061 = 2.749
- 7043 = 3.271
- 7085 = 2.977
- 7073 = 3.234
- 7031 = 3.204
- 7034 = 3.123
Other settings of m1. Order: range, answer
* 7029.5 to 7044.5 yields 3.271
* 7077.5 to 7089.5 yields 3.123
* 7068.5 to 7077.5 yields 3.234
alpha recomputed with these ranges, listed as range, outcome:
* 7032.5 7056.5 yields 2.979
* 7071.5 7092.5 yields 2.977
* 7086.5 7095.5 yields 2.999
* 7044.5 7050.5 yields 3.187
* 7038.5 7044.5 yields 3.179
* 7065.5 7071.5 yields 3.009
